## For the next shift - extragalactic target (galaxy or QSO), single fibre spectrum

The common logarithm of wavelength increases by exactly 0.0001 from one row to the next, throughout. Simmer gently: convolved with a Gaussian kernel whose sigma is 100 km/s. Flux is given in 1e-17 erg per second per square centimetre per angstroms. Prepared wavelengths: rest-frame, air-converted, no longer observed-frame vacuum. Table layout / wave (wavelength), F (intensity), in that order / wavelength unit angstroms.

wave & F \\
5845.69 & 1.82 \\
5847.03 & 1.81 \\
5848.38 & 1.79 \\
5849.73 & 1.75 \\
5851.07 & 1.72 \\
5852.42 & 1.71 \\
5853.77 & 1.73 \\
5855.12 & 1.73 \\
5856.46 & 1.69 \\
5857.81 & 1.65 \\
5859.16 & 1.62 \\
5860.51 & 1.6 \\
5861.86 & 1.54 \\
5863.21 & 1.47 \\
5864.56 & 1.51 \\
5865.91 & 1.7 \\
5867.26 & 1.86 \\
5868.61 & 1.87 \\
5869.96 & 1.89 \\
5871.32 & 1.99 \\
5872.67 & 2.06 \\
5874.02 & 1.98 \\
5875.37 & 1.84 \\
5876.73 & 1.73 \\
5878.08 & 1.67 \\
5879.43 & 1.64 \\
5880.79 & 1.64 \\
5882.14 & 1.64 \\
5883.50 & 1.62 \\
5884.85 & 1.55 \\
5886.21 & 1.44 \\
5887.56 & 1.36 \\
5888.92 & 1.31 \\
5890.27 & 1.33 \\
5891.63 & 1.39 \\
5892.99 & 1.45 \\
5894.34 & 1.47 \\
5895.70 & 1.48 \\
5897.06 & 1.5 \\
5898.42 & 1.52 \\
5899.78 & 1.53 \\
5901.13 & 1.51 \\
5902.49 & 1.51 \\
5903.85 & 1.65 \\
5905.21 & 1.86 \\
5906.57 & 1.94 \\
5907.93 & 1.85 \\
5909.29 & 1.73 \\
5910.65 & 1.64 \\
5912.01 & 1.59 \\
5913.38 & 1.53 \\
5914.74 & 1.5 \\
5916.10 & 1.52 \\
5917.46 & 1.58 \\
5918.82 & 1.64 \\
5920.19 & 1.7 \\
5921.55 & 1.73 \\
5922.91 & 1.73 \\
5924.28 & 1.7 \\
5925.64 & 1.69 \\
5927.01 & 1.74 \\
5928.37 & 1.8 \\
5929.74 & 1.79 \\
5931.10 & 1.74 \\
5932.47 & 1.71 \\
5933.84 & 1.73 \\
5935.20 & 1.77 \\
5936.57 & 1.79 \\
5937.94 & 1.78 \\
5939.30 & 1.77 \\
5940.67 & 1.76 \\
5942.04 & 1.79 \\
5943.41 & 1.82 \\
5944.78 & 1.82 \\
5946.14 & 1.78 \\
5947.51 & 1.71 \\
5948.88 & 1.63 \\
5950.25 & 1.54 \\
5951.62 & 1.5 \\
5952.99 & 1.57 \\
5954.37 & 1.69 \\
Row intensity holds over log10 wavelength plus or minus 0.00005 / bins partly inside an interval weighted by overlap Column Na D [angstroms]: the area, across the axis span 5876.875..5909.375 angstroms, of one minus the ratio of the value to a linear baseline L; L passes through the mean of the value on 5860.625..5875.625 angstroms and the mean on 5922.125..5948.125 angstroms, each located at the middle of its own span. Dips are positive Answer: 3.8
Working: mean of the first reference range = 1.78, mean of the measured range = 1.57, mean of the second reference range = 1.76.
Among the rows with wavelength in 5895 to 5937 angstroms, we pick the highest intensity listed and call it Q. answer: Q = 1.94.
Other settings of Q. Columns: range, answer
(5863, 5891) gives 2.06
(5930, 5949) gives 1.82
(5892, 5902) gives 1.53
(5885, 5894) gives 1.45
